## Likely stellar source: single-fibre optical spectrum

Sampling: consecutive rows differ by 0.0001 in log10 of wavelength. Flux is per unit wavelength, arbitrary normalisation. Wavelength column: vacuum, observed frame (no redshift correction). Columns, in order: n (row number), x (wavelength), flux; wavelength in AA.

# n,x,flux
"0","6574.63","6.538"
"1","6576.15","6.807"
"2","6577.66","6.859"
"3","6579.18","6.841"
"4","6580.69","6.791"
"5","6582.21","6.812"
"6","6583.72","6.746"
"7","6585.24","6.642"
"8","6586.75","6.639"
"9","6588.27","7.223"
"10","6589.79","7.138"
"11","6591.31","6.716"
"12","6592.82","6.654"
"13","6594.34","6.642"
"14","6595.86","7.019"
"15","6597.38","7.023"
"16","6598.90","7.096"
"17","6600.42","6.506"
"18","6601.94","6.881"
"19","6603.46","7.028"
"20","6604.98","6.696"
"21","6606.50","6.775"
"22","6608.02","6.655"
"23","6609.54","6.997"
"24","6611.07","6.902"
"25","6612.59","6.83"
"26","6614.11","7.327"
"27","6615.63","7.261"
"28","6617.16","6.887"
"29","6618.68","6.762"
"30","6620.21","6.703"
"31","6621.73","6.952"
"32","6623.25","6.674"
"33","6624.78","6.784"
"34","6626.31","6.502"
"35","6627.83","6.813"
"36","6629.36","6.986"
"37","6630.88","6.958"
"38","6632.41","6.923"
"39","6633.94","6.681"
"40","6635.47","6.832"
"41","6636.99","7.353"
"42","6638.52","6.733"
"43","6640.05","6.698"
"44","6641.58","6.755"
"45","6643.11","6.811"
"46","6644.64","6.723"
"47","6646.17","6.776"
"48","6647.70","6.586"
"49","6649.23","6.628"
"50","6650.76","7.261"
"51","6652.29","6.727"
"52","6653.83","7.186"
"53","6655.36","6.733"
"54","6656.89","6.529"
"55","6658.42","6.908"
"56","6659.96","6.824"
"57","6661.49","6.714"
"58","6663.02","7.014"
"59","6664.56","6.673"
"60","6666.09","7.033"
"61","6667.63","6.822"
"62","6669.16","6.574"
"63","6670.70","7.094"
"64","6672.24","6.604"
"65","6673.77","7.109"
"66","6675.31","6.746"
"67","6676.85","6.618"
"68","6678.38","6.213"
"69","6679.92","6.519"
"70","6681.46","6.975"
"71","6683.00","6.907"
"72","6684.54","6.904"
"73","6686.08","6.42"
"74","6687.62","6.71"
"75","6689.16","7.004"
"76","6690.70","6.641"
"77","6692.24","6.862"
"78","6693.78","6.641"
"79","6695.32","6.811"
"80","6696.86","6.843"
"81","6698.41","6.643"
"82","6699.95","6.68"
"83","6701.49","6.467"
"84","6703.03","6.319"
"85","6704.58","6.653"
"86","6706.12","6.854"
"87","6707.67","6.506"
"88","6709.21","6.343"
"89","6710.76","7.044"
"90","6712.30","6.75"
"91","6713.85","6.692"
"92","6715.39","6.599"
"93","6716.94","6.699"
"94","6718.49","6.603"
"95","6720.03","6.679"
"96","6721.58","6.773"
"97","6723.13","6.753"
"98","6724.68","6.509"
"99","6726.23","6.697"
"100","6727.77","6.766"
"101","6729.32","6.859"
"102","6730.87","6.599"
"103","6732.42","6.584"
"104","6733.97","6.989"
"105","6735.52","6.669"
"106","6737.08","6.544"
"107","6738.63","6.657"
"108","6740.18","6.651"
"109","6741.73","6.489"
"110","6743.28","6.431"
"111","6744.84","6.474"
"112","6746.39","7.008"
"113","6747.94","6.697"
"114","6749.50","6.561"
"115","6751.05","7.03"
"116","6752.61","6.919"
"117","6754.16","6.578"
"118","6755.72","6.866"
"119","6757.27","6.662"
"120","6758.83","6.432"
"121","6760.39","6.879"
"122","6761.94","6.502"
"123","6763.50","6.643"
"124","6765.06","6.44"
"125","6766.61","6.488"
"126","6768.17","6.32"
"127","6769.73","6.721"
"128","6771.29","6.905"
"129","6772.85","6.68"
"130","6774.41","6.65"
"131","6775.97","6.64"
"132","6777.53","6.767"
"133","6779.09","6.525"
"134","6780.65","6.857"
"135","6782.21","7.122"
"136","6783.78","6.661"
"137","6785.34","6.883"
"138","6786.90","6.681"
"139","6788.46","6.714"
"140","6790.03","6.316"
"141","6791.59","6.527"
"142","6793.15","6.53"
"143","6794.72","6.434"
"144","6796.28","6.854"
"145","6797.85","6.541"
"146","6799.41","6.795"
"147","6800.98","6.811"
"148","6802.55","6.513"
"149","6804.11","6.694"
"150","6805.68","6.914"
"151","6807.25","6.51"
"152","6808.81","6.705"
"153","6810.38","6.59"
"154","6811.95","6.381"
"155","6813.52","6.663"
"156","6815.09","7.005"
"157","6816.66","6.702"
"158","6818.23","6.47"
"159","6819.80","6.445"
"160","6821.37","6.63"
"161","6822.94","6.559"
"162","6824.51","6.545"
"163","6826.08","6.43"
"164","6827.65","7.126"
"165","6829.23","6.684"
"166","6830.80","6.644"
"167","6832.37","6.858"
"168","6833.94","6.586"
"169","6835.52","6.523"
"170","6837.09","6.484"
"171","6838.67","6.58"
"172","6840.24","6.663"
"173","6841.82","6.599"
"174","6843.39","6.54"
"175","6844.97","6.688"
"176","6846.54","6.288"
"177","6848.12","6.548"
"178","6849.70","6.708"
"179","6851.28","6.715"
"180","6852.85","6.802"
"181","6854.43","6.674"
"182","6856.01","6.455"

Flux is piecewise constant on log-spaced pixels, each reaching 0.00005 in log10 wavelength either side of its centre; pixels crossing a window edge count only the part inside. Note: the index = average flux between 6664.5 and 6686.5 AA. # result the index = 6.75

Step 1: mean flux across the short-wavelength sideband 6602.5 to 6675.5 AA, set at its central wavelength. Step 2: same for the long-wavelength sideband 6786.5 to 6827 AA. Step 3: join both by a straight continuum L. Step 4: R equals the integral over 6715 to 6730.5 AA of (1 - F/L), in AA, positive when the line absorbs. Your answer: 0.09 AA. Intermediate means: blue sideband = 6.85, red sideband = 6.62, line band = 6.69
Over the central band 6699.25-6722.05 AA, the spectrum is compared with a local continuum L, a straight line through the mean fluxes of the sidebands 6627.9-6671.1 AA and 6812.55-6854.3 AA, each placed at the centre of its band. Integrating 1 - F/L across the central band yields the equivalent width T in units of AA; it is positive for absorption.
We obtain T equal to 0.4 AA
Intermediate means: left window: 6.84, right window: 6.63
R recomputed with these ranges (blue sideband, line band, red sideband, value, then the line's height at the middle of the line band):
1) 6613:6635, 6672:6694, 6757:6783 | 0.2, 6.79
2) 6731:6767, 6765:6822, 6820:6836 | 0.0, 6.66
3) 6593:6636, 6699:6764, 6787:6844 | 0.5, 6.72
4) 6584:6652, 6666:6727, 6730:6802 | 0.4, 6.75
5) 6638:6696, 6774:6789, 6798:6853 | -0.2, 6.68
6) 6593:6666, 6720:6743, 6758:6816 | 0.2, 6.72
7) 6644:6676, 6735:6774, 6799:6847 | 0.4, 6.71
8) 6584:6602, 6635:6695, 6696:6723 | -0.6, 6.73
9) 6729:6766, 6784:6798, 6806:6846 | 0.1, 6.65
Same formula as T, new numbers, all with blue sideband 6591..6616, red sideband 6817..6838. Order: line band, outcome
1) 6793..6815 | 0.0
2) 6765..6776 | 0.1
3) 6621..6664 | 0.1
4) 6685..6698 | 0.1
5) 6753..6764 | 0.1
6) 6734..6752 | 0.1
